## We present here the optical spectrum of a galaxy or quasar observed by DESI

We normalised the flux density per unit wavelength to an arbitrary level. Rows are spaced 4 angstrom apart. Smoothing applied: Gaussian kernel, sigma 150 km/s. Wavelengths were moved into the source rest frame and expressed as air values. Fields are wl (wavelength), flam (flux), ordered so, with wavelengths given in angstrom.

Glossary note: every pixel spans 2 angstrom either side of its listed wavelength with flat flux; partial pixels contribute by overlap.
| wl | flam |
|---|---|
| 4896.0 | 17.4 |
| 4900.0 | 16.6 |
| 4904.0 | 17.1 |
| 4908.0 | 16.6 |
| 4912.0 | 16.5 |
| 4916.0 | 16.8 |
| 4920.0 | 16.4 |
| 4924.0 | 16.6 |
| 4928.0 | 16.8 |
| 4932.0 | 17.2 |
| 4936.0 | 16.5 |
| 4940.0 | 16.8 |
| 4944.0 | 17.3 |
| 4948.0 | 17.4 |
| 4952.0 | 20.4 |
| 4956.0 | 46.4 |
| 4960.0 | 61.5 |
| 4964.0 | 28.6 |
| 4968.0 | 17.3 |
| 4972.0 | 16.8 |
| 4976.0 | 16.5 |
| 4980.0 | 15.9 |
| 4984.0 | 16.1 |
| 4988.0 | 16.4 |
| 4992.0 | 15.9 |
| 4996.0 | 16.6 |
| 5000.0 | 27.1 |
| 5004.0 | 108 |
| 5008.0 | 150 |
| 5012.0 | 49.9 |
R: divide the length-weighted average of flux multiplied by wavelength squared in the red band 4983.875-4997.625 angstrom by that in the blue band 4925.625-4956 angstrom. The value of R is 0.86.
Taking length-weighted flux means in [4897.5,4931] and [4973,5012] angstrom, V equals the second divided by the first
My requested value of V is 2.5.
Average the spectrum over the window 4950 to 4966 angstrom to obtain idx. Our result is 39.2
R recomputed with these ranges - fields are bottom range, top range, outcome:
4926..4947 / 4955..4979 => 1.78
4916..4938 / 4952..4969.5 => 2.24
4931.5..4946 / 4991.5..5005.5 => 2.56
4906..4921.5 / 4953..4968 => 2.46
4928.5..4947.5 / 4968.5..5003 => 1.22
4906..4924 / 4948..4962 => 2.40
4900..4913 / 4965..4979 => 1.08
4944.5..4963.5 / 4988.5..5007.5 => 1.44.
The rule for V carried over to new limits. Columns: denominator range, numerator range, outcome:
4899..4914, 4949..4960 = 2.22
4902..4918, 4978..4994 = 0.96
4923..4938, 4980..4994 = 0.96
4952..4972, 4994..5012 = 2.11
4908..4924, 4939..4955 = 1.20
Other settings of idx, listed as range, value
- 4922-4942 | 16.8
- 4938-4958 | 23.7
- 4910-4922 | 16.6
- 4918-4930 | 16.6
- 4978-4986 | 16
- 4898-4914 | 16.7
